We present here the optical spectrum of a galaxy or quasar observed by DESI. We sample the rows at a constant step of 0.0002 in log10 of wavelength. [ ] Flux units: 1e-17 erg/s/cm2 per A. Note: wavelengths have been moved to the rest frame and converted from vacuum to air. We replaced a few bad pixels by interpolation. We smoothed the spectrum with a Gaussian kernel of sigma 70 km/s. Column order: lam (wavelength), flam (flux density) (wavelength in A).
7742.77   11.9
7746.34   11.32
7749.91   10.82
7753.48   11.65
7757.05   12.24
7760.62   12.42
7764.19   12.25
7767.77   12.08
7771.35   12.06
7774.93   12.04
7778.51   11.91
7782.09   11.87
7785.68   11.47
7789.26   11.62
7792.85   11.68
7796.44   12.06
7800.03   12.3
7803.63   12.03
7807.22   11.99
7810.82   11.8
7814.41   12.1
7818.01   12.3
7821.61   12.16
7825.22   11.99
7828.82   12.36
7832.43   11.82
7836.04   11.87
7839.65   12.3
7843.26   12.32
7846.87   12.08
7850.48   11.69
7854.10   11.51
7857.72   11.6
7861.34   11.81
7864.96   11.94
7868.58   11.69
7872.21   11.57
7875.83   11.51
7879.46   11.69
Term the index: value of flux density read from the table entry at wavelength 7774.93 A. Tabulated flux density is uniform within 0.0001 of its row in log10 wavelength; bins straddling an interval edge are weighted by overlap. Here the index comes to 12.04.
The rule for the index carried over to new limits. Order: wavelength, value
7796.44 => 12.06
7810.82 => 11.8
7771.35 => 12.06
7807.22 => 11.99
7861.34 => 11.81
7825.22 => 11.99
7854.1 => 11.51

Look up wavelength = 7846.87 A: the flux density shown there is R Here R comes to 12.08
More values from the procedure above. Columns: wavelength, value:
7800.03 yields 12.3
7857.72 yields 11.6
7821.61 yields 12.16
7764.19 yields 12.25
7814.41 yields 12.1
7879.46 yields 11.69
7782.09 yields 11.87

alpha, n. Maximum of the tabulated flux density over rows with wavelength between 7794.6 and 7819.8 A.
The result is 12.3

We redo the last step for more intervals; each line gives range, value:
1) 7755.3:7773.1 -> 12.42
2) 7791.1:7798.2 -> 12.06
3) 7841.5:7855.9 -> 12.32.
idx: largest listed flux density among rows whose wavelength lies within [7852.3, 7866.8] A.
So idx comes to 11.94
